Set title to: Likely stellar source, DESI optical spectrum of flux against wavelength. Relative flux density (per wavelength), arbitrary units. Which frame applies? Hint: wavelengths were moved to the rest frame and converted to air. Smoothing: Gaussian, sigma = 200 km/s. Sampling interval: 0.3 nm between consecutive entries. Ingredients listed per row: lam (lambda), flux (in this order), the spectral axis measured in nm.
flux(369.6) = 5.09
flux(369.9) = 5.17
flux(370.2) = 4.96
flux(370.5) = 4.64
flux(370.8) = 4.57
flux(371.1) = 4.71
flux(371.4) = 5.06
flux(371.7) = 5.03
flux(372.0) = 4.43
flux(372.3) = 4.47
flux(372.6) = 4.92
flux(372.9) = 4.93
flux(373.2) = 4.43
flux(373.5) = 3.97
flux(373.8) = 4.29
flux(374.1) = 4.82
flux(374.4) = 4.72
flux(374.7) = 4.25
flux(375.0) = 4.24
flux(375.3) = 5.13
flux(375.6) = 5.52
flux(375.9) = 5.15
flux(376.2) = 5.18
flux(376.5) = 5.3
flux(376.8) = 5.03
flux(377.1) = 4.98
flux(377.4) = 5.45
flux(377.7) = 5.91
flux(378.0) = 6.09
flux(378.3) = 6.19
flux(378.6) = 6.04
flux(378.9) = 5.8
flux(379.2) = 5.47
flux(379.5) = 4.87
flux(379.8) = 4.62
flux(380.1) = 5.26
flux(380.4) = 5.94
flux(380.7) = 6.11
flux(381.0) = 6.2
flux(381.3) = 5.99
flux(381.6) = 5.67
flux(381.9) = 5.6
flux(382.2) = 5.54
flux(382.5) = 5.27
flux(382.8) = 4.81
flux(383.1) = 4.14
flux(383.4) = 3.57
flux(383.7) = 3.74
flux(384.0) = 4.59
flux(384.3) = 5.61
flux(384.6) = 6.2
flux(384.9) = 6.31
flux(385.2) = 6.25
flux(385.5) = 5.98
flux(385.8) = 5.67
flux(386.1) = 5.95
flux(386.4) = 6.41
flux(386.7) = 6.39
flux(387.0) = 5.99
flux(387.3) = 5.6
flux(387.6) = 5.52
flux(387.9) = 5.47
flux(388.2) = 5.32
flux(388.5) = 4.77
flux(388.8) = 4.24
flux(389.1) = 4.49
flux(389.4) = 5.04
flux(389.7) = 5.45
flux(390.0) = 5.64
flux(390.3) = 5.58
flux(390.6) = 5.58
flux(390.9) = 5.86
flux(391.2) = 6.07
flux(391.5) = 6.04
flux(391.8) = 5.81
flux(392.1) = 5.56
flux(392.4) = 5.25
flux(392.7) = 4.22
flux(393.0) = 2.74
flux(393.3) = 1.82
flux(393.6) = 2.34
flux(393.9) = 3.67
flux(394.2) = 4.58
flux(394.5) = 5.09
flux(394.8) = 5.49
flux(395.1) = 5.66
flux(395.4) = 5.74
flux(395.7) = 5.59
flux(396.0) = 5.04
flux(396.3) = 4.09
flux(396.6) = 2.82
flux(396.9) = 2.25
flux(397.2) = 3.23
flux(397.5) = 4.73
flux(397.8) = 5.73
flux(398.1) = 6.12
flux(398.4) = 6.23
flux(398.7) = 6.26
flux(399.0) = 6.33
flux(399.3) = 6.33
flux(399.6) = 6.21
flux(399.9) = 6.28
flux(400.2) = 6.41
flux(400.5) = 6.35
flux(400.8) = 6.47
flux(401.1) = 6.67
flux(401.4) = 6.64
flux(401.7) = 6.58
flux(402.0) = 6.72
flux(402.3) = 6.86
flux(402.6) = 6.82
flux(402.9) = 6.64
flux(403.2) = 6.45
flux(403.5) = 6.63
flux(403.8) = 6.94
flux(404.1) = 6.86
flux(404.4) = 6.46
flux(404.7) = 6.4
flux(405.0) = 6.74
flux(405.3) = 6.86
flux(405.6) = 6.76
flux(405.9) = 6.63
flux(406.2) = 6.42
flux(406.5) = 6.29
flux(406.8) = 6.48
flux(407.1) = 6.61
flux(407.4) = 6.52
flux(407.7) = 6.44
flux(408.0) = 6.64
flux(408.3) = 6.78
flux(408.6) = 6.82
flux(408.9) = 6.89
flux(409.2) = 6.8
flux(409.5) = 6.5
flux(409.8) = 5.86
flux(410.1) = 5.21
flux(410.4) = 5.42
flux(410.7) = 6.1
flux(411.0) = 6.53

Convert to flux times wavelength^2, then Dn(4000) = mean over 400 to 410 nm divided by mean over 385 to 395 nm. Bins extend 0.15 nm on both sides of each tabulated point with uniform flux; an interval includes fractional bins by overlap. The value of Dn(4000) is 1.4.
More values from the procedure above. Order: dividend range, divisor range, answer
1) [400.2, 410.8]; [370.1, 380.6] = 1.51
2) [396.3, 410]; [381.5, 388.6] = 1.25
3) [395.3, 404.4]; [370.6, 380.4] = 1.32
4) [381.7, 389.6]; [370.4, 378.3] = 1.15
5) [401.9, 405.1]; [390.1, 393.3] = 1.39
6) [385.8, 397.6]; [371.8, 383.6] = 1.03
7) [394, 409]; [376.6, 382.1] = 1.21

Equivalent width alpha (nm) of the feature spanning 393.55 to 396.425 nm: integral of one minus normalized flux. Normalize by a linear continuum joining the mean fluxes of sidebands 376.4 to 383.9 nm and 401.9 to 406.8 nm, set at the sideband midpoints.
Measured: 0.621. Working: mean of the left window 5.34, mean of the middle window 4.82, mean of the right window 6.65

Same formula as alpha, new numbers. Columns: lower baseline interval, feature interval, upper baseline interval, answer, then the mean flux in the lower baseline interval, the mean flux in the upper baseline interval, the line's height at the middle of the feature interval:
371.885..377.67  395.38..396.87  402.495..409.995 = 0.409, 4.83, 6.6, 6.03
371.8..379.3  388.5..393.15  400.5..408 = 0.576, 5.07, 6.62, 5.89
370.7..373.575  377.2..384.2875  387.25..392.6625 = -0.483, 4.67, 5.38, 5.01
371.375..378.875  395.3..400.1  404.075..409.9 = 0.743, 5.03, 6.59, 6.14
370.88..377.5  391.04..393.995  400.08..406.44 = 0.781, 4.81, 6.63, 5.96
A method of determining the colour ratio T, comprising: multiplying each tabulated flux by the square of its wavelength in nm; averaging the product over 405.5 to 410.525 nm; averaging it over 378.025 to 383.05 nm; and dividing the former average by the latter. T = 1.32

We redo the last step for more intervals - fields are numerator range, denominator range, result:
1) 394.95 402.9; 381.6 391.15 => 1.13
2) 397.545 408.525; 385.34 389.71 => 1.28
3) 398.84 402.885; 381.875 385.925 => 1.36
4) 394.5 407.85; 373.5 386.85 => 1.26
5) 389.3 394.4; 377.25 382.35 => 0.89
